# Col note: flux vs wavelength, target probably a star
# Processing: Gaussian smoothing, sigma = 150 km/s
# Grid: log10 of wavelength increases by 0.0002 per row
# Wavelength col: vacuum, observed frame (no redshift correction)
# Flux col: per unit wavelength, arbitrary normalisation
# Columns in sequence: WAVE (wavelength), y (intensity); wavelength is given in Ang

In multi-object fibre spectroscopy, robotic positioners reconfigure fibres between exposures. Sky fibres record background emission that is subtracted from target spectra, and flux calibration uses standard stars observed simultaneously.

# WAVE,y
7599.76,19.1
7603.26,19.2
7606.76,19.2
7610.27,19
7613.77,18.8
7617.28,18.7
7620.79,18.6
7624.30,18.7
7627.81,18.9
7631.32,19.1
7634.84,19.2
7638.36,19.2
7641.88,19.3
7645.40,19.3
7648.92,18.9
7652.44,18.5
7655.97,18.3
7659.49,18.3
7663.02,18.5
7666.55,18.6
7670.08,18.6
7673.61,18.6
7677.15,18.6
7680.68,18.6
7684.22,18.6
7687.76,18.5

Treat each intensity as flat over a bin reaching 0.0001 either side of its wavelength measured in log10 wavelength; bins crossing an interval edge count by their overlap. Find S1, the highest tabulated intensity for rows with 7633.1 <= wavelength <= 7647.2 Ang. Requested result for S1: 19.3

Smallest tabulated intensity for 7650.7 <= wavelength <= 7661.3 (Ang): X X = 18.3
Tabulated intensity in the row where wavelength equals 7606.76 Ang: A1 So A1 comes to 19.2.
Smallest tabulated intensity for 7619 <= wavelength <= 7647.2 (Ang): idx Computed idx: 18.6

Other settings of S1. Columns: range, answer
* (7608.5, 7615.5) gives 19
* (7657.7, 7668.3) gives 18.6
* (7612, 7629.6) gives 18.9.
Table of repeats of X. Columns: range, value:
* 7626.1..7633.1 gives 18.9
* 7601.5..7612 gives 19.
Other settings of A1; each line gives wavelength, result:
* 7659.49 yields 18.3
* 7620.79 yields 18.6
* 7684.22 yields 18.6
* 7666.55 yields 18.6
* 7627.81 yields 18.9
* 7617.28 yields 18.7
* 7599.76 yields 19.1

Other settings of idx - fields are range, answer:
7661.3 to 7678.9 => 18.5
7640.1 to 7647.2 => 19.3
